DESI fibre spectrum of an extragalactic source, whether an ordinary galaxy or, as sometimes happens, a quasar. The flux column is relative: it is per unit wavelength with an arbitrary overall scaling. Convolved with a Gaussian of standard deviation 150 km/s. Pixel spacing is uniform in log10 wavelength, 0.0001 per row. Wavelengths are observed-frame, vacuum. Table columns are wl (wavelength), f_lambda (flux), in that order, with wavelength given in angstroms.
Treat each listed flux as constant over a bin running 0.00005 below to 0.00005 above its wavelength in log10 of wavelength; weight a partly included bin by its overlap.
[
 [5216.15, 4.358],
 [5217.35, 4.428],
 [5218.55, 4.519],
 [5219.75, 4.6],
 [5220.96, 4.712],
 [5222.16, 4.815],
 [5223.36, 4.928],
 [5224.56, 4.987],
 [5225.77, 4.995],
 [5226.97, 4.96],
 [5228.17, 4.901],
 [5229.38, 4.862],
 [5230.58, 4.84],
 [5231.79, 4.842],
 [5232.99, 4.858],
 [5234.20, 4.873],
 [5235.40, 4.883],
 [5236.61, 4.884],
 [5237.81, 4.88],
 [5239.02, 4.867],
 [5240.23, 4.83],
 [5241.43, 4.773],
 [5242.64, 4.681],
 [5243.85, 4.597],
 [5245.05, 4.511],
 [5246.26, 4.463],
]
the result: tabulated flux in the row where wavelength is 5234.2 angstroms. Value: 4.873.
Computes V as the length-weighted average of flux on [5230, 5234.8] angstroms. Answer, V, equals 4.85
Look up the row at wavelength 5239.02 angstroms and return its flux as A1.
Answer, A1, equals 4.867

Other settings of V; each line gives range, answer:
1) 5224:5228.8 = 4.95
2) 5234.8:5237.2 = 4.88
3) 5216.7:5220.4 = 4.51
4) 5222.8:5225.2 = 4.95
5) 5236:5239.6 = 4.87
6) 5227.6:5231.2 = 4.86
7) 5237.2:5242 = 4.84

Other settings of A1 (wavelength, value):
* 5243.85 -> 4.597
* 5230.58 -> 4.84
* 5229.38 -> 4.862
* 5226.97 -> 4.96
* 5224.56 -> 4.987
